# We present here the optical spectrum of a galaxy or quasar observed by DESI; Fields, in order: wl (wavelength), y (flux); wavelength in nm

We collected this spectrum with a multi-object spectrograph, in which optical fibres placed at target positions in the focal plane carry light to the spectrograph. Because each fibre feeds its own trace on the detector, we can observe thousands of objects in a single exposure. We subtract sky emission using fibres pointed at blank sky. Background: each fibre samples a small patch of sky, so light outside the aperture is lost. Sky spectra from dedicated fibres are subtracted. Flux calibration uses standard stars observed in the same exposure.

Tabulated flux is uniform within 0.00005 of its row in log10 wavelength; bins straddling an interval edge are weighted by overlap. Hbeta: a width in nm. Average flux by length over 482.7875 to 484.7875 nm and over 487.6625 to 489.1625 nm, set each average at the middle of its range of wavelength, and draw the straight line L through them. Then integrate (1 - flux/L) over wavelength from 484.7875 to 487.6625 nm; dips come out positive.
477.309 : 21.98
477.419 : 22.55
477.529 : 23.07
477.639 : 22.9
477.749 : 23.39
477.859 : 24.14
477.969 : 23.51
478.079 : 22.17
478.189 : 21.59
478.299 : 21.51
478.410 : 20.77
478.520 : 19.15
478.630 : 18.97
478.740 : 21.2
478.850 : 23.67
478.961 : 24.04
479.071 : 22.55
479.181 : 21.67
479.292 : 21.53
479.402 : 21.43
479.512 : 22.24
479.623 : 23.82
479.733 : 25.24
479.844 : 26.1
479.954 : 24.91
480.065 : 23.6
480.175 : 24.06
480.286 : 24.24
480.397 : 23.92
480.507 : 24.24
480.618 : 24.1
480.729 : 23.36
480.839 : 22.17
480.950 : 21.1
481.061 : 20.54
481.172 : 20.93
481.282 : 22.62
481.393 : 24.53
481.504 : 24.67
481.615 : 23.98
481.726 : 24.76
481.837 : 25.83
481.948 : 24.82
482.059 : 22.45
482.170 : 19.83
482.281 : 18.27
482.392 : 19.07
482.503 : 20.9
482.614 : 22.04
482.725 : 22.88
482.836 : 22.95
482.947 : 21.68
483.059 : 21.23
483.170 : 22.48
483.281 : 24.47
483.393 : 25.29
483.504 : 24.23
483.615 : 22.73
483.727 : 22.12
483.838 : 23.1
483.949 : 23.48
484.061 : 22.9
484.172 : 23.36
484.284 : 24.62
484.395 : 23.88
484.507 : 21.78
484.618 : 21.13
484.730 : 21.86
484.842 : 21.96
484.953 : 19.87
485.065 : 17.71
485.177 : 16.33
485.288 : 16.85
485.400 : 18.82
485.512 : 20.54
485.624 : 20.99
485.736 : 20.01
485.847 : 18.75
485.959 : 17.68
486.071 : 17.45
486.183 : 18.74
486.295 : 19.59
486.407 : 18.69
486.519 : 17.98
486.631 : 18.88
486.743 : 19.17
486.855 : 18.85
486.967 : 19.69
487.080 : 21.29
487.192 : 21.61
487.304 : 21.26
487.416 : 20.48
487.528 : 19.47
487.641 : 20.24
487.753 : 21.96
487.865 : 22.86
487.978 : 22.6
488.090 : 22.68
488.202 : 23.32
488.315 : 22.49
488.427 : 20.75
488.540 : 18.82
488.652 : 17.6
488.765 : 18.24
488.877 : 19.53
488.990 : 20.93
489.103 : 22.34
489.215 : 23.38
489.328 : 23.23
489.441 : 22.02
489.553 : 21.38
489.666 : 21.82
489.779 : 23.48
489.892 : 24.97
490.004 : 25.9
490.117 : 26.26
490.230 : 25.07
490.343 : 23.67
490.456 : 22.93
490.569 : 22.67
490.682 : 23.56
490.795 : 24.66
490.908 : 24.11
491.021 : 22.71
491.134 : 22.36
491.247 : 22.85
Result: 0.34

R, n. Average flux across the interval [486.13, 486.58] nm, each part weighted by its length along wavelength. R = 18.8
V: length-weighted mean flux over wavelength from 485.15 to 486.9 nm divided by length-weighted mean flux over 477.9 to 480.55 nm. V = 0.82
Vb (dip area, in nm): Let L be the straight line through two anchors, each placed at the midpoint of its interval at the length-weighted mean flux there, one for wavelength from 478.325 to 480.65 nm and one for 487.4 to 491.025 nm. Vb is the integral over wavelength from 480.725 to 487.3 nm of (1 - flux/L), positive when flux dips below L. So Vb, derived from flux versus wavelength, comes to 0.38 nm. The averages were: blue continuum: 22.9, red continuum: 22.3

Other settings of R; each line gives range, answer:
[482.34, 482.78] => 21.3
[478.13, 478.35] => 21.6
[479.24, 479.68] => 22.3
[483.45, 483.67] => 23.5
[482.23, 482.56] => 19.5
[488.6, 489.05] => 19.1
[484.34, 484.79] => 22.1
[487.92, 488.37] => 22.8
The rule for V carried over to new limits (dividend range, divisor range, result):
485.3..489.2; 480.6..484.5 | 0.88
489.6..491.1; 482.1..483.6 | 1.09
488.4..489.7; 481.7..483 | 0.94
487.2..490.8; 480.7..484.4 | 0.98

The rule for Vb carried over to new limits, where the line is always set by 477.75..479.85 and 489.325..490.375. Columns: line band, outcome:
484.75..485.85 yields 0.19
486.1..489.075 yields 0.41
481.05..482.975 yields 0.03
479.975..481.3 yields -0.02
